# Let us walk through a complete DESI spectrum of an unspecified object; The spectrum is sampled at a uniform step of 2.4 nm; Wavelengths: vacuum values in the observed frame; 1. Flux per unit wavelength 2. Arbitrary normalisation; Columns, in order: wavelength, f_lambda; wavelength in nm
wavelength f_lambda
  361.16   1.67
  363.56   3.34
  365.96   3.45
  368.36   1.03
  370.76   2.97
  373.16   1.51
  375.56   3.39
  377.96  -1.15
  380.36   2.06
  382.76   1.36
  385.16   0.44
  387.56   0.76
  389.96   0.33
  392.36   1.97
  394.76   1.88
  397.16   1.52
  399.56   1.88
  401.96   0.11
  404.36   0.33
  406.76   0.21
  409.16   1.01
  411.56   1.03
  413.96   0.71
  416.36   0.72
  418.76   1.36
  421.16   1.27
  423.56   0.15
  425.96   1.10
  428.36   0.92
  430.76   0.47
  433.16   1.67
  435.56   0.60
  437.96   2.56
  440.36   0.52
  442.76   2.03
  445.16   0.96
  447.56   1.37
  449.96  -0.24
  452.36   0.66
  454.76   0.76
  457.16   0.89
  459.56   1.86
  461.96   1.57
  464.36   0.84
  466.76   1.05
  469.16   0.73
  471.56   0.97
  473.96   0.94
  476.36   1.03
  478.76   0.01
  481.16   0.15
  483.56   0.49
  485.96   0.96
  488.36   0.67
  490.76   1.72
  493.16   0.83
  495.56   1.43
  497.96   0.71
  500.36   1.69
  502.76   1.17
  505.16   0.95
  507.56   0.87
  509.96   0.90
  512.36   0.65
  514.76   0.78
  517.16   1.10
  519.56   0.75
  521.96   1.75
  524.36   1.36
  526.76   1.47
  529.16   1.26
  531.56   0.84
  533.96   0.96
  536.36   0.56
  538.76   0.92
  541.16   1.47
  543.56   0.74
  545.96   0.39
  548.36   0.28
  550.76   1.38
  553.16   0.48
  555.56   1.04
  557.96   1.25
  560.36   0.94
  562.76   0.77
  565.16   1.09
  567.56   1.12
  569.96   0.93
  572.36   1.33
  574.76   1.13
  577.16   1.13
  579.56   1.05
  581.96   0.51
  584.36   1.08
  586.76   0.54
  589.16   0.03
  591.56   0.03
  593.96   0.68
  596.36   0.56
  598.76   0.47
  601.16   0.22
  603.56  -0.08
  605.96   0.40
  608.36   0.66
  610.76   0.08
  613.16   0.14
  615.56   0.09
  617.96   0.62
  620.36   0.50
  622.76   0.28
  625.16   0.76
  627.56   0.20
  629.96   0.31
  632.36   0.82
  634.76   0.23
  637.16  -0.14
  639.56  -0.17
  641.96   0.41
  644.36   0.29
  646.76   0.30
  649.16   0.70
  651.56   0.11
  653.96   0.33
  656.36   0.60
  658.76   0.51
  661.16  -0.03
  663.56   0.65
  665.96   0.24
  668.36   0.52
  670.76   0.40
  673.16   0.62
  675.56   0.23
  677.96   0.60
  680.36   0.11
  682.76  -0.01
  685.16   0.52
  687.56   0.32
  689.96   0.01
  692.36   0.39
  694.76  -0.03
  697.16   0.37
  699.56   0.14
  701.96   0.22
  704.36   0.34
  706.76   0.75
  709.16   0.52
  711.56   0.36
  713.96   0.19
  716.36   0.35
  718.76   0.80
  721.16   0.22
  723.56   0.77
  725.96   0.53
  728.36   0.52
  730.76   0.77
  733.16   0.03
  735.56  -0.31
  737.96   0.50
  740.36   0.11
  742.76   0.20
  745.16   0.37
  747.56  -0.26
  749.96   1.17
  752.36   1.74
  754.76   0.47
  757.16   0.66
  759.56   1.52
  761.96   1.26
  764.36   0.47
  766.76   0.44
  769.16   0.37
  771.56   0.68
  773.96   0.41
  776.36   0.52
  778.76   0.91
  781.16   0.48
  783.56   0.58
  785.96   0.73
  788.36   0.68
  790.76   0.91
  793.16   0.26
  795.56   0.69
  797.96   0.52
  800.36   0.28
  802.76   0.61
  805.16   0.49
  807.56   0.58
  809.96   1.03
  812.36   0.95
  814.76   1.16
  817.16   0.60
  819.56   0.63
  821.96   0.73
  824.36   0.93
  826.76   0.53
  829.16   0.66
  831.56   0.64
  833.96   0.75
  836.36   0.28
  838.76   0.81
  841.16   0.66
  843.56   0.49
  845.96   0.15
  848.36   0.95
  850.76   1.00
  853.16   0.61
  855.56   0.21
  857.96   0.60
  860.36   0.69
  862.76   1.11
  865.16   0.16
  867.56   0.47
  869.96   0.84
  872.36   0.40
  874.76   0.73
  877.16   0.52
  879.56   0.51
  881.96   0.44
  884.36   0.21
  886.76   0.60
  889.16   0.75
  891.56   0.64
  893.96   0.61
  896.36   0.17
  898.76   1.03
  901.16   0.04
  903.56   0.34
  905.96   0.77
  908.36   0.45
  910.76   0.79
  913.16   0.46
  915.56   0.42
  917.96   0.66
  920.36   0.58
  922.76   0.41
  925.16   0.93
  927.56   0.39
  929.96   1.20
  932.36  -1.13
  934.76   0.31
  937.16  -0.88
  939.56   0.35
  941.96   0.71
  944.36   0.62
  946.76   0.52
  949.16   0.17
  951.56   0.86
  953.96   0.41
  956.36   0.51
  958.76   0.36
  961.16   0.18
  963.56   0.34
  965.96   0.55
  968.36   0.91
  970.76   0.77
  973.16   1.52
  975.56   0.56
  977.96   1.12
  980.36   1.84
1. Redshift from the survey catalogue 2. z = 1.014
